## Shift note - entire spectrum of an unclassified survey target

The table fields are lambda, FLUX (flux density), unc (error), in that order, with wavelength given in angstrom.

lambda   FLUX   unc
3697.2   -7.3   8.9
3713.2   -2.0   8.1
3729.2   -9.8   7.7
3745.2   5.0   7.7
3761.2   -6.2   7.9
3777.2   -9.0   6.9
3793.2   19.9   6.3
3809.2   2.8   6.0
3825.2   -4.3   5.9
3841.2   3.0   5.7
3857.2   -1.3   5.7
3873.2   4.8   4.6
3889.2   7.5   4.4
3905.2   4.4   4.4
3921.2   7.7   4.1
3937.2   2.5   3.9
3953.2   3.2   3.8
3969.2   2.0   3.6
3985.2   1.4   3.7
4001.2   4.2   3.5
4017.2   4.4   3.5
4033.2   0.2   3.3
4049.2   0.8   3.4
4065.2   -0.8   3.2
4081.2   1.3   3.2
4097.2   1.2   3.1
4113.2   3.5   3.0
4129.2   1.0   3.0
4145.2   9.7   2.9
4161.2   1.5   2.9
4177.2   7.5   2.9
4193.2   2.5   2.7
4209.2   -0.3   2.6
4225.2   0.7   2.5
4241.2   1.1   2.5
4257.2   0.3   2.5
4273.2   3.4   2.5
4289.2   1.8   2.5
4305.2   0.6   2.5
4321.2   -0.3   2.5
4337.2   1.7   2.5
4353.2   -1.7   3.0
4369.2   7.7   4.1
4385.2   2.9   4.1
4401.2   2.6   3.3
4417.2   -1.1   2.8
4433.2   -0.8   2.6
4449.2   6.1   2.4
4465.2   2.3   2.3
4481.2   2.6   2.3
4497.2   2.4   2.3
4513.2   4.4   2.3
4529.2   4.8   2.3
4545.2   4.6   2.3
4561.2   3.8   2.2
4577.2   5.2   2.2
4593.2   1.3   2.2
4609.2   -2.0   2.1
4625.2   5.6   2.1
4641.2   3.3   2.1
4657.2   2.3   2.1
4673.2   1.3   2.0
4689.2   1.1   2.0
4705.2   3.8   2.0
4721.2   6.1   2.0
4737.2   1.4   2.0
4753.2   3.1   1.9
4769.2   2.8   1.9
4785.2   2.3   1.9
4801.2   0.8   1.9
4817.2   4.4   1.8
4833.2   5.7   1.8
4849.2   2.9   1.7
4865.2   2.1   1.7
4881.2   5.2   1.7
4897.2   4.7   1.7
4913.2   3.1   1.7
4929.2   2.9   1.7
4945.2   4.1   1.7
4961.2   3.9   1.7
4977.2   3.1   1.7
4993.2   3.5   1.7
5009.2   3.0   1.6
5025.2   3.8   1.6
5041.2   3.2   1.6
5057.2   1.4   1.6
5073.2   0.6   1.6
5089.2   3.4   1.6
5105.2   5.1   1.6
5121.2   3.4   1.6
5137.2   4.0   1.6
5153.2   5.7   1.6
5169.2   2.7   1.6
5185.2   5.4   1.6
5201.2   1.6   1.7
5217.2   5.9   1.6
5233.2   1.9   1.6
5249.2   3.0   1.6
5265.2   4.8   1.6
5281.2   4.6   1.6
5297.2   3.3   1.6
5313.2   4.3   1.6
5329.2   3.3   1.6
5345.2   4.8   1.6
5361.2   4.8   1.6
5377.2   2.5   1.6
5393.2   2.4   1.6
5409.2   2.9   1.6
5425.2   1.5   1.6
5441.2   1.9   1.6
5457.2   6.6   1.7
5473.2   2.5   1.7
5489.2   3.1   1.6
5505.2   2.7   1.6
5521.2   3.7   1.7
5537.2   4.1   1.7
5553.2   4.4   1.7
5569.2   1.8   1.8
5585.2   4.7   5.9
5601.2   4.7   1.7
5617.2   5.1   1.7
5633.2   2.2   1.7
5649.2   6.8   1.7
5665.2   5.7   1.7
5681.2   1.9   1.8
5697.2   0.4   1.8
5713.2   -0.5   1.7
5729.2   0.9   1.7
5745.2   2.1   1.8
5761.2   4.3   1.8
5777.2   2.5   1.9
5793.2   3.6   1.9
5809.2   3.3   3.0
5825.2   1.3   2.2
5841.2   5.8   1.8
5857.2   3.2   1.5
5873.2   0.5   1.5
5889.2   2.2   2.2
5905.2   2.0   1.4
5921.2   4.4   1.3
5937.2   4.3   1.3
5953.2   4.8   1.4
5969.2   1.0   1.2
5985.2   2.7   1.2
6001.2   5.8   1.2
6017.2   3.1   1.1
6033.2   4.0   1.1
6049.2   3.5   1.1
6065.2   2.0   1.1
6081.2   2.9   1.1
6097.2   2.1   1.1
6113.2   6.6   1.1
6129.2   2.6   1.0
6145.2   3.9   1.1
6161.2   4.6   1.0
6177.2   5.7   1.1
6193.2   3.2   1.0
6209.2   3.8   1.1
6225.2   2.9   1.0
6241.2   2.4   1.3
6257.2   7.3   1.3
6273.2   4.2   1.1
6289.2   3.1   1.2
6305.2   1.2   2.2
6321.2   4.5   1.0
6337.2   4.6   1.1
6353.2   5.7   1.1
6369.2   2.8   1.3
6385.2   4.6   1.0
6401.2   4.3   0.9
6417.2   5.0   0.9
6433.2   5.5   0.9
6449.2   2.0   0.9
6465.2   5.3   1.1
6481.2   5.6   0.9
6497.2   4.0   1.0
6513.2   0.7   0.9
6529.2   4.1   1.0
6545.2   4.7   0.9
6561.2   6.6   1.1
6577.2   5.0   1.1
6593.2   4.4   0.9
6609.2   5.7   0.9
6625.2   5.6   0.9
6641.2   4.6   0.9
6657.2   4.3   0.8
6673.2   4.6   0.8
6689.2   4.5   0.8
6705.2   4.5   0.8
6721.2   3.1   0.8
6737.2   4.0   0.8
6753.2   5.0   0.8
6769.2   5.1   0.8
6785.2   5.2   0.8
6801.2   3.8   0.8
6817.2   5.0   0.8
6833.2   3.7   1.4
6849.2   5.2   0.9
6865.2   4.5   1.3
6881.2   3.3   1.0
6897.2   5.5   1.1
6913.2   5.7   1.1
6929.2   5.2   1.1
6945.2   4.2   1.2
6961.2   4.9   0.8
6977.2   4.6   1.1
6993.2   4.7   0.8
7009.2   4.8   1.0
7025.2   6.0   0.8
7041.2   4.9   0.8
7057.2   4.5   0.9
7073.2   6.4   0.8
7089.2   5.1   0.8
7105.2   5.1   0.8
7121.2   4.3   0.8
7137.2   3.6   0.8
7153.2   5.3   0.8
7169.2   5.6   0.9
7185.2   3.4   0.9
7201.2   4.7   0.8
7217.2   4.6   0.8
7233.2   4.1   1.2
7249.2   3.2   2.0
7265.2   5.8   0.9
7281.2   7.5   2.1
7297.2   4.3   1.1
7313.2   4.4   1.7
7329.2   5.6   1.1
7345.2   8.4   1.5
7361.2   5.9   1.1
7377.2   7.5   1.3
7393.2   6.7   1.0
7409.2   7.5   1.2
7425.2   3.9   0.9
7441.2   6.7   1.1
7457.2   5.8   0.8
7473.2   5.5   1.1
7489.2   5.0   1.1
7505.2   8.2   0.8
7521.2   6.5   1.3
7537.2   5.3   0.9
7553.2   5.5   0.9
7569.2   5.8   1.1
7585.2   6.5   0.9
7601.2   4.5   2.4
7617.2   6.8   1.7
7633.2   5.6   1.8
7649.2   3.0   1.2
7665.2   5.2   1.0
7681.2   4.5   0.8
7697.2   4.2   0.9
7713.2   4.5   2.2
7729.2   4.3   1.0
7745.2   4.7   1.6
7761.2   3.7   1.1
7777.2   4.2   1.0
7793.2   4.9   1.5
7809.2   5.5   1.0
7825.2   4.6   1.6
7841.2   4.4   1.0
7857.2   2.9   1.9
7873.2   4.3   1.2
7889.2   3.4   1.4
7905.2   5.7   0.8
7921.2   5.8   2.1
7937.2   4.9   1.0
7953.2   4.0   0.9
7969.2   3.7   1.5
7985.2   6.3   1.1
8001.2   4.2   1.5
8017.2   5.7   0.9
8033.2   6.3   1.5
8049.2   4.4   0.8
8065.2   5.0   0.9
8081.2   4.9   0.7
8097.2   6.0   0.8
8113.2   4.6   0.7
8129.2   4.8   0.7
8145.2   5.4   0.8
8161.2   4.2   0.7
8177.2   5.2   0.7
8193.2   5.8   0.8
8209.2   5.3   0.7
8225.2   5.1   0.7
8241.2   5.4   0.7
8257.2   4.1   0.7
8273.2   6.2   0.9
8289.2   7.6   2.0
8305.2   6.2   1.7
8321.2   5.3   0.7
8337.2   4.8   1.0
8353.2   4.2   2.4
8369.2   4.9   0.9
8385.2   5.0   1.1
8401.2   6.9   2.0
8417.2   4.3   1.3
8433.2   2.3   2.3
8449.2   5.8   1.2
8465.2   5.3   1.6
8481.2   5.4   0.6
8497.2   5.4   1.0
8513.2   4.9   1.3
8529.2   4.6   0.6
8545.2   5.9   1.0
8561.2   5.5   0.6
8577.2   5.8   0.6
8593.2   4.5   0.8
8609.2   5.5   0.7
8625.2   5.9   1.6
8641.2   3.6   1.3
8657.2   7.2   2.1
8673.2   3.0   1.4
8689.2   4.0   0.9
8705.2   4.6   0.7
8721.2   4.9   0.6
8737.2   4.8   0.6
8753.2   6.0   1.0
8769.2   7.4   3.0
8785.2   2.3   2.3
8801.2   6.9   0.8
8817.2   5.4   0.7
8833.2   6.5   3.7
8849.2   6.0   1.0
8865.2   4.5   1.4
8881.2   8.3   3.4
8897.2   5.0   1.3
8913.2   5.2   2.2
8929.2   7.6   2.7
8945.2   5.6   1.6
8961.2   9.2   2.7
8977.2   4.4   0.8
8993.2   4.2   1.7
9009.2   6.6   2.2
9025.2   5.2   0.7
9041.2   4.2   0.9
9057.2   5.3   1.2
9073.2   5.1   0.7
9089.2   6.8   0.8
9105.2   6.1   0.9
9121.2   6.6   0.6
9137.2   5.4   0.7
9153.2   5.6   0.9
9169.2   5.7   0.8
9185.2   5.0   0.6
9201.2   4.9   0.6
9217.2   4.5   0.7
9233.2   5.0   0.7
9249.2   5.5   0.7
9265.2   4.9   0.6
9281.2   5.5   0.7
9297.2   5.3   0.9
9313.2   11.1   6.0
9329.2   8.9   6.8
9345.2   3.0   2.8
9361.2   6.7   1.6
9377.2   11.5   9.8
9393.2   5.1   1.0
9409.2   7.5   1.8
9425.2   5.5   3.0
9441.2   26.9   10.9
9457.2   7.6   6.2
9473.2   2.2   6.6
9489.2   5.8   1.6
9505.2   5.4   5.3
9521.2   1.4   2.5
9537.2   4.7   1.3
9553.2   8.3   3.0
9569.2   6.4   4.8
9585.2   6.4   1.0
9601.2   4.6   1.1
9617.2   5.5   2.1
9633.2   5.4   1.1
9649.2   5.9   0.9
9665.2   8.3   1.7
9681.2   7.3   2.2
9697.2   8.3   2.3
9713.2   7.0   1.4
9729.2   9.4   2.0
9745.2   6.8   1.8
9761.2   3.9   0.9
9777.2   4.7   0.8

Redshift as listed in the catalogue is 0.64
